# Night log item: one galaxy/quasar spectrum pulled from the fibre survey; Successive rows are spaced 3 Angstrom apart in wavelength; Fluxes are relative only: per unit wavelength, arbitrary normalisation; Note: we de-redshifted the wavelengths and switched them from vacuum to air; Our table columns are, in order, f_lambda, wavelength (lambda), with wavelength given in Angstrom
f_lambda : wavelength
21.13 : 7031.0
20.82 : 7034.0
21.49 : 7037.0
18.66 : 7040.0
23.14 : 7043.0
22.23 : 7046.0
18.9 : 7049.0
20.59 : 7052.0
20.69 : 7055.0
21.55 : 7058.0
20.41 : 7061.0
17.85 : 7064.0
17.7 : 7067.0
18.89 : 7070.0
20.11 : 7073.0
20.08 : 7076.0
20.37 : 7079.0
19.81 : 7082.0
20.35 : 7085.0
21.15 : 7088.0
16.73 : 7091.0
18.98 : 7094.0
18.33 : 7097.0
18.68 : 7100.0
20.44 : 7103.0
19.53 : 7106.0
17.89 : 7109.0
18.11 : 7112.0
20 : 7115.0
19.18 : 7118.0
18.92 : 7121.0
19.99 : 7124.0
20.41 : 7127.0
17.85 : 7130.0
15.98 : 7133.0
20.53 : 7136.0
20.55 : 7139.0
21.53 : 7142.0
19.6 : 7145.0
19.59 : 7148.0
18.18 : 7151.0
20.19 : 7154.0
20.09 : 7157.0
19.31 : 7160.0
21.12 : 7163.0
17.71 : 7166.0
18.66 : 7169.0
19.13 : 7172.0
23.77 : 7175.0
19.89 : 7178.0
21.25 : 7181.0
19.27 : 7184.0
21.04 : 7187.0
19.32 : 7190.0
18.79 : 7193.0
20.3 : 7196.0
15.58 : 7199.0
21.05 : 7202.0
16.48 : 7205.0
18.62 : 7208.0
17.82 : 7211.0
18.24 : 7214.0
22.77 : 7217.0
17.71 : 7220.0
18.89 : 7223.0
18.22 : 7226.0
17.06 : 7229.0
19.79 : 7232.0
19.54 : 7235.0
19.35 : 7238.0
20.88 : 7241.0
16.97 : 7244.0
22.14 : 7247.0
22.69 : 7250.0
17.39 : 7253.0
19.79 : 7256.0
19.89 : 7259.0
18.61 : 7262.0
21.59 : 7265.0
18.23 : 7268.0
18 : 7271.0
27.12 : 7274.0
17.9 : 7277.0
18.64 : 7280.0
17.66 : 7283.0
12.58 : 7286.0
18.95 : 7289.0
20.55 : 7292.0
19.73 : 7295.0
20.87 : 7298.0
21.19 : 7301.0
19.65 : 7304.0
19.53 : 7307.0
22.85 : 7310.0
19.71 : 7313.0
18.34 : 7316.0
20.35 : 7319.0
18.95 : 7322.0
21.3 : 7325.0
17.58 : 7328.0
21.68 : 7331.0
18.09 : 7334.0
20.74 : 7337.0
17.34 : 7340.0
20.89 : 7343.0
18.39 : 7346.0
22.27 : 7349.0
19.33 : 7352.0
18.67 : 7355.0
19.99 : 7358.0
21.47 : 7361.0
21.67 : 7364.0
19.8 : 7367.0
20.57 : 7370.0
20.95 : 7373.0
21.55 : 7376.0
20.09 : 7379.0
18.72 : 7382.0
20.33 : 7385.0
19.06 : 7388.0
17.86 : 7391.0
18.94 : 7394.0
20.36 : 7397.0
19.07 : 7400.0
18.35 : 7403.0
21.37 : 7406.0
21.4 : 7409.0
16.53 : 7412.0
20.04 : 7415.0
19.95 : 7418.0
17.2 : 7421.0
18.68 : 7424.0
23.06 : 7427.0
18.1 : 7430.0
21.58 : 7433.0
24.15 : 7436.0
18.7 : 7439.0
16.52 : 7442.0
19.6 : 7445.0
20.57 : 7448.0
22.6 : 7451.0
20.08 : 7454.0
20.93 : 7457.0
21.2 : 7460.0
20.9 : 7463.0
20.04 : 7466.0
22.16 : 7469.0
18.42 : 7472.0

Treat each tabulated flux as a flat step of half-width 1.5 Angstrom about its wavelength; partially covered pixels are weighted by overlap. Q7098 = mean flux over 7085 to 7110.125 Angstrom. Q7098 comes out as 19.1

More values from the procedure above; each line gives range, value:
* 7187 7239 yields 18.9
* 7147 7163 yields 19.6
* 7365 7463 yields 20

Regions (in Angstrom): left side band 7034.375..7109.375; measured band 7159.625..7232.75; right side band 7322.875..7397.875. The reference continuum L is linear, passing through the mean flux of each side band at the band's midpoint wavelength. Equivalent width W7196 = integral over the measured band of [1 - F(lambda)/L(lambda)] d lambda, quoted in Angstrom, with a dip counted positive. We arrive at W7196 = 2.2 Angstrom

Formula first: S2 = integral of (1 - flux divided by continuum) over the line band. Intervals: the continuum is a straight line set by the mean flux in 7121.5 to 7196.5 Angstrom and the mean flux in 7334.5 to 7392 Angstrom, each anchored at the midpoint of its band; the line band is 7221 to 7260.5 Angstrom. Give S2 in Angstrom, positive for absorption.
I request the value 0.85 Angstrom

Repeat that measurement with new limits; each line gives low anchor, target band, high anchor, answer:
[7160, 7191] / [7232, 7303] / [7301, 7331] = 1.5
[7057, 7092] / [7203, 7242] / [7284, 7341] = 1.3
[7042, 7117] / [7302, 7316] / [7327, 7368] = -0.3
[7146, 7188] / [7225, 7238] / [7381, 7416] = 0.7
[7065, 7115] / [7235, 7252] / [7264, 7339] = -0.6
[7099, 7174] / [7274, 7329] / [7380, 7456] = 0.3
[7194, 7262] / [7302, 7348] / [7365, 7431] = -0.7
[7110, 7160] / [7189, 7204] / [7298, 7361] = 0.5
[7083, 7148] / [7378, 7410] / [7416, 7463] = 0.8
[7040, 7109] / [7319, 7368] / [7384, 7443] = -0.7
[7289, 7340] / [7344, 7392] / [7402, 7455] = -0.3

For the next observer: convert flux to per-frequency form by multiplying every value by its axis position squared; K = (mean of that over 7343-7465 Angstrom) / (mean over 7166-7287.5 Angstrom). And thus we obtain 1.09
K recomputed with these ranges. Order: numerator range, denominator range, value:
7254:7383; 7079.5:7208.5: 1.07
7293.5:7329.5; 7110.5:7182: 1.07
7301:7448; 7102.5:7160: 1.09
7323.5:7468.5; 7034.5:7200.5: 1.10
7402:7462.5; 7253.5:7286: 1.08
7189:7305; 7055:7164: 1.03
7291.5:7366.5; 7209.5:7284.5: 1.05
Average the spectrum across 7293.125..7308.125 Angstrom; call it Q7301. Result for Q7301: 20.2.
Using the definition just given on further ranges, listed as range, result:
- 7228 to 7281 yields 19.8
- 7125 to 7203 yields 19.6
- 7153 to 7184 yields 20.1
